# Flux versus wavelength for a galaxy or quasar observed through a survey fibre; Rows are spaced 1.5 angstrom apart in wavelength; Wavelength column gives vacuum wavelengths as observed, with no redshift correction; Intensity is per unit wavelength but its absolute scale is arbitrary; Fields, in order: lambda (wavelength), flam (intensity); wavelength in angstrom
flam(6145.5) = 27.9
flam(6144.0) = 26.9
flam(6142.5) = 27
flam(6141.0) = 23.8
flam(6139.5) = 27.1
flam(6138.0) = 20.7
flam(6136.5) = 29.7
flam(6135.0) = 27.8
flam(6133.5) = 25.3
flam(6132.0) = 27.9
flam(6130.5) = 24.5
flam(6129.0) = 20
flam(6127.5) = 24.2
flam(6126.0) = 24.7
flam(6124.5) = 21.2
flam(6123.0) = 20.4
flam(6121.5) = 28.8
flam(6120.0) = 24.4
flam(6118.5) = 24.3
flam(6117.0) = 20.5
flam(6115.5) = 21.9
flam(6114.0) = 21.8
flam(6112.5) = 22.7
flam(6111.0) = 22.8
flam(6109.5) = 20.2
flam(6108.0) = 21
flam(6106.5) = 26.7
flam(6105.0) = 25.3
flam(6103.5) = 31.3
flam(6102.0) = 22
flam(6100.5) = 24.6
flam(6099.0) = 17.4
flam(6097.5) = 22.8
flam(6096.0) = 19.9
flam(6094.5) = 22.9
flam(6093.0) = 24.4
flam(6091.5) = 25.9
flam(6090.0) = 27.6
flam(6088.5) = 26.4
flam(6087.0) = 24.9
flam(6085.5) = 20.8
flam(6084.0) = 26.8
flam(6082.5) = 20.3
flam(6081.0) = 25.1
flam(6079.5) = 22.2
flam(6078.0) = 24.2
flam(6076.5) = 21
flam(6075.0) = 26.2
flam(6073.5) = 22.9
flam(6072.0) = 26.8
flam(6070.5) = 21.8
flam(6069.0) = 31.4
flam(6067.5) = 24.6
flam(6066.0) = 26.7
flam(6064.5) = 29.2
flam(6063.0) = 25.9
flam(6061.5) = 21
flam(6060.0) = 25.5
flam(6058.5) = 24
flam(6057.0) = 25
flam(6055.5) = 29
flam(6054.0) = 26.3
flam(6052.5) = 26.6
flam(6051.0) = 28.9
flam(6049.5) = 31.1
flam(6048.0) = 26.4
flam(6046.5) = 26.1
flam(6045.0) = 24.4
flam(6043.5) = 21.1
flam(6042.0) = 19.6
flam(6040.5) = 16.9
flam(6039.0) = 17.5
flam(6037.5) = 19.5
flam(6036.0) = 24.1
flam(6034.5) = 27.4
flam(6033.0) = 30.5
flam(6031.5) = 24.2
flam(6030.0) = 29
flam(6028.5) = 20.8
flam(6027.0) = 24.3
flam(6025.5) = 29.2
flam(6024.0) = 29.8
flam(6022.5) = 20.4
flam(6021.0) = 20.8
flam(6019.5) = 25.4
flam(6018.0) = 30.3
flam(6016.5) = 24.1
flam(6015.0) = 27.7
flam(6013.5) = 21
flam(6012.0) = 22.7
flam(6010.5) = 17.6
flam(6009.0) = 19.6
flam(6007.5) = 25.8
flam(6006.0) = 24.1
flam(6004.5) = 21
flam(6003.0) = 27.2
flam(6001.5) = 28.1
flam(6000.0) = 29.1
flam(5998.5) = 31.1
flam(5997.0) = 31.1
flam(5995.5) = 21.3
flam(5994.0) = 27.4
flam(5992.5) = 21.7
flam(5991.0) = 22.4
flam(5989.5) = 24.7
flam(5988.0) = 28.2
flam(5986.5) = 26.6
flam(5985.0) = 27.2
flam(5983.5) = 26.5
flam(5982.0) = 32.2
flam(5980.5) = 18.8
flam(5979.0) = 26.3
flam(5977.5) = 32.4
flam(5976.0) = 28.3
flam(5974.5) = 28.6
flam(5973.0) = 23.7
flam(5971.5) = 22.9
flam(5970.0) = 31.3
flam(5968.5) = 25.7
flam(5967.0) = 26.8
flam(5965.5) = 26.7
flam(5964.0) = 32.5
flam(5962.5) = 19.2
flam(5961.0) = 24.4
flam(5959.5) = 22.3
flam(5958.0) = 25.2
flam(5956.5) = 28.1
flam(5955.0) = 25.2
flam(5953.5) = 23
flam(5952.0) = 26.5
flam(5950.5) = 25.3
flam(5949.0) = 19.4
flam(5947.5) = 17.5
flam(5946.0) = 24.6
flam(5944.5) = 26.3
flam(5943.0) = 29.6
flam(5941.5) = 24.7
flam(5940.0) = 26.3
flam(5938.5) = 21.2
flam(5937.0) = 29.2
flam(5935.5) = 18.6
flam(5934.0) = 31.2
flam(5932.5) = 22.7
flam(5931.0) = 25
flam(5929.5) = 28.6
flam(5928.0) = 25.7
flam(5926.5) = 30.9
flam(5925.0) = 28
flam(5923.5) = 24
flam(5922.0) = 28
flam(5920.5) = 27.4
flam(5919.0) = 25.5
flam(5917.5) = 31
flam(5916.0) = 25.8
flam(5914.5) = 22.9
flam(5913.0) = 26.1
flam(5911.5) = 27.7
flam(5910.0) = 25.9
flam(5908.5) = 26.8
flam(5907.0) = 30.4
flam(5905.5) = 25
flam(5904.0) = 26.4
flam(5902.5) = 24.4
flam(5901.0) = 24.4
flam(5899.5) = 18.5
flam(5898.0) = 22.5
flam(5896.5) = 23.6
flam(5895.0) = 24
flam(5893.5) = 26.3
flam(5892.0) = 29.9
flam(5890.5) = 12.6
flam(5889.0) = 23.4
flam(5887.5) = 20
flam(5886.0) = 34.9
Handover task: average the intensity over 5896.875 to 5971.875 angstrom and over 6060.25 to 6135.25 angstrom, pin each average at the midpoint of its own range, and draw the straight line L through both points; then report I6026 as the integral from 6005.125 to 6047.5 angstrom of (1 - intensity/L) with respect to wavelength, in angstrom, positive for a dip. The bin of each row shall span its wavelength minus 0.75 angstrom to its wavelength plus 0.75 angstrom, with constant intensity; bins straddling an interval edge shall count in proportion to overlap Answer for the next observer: 1.7 angstrom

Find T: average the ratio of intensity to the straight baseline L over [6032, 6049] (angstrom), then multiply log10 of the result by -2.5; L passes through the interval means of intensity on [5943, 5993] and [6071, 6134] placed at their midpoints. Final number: 0.06 mag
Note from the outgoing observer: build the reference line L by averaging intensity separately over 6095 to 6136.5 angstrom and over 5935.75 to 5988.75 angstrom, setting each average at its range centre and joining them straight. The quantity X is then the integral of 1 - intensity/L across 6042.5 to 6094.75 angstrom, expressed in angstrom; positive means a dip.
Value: -2.1 angstrom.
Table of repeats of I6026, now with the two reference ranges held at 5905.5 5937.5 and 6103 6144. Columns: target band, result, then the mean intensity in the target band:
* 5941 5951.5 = 1.0 angstrom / 24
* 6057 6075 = -0.3 angstrom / 25.5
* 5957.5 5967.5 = 0.4 angstrom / 25.3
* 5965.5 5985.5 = -0.7 angstrom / 27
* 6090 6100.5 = 0.8 angstrom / 22.8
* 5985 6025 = 1.0 angstrom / 25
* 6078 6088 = 0.5 angstrom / 23.5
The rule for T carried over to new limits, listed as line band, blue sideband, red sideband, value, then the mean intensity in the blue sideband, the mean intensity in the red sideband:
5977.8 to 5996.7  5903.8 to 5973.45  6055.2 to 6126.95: -0.01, 25.8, 24.1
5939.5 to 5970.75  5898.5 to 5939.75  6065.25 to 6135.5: 0.01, 26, 24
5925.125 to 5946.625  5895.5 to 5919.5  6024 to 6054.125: -0.03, 25.4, 24.8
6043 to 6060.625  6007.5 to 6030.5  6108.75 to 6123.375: -0.11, 24.2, 22.8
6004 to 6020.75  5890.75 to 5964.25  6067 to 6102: 0.05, 25.3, 23.9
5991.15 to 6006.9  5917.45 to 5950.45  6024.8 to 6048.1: -0.07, 25.6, 23.7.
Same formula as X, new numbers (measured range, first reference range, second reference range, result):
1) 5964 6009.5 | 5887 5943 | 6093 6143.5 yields -2.9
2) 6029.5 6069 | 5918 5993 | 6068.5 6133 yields -1.0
